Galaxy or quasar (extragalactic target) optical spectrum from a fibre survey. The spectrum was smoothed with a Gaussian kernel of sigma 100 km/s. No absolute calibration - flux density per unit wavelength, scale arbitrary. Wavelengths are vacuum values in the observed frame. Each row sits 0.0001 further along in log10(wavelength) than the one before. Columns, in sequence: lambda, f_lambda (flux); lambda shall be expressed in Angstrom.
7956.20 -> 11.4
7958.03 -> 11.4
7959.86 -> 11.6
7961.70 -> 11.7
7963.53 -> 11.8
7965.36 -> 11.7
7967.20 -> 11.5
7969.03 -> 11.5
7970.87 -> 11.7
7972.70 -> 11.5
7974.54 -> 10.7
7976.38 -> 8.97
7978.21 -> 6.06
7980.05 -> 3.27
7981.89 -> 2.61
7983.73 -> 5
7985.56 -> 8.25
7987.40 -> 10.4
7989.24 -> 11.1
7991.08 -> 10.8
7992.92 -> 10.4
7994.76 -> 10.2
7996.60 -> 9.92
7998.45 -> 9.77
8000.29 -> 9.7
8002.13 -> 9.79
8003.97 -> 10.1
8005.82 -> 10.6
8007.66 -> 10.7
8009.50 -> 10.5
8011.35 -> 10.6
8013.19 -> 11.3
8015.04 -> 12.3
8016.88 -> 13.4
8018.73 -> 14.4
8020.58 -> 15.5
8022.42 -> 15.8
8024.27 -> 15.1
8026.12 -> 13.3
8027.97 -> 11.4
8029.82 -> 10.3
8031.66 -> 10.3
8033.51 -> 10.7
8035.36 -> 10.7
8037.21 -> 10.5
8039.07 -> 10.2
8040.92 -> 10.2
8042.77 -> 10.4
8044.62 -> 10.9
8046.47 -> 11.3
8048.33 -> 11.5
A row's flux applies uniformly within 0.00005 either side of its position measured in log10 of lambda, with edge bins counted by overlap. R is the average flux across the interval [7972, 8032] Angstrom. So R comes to 10.4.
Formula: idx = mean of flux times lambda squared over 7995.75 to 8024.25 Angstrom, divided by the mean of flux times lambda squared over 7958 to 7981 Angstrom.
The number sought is 1.16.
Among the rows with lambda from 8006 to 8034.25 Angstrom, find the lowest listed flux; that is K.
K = 10.3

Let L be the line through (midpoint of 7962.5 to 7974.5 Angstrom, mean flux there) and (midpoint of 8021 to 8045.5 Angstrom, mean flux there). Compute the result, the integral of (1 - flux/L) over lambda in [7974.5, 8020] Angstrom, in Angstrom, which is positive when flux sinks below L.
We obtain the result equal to 7.5 Angstrom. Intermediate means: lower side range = 11.6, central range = 9.66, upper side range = 11.6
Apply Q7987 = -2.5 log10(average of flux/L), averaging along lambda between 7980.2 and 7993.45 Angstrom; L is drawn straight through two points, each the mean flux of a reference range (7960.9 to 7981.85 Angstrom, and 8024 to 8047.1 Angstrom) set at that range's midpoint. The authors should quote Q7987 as 0.25 mag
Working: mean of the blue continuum 9.71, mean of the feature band 8.01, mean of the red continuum 11.1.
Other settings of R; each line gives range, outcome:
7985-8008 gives 10.1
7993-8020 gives 11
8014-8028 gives 14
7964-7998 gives 9.24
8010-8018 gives 11.9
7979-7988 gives 5.75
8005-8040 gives 12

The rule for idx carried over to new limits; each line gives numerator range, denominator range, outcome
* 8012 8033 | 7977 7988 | 2.22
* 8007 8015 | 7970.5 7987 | 1.47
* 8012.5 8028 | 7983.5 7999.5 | 1.42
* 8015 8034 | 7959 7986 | 1.44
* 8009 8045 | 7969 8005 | 1.33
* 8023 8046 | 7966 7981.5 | 1.24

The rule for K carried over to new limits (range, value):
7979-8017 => 2.61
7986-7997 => 9.92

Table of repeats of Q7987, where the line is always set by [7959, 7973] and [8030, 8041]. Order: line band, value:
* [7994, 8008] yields 0.10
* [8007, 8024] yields -0.19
